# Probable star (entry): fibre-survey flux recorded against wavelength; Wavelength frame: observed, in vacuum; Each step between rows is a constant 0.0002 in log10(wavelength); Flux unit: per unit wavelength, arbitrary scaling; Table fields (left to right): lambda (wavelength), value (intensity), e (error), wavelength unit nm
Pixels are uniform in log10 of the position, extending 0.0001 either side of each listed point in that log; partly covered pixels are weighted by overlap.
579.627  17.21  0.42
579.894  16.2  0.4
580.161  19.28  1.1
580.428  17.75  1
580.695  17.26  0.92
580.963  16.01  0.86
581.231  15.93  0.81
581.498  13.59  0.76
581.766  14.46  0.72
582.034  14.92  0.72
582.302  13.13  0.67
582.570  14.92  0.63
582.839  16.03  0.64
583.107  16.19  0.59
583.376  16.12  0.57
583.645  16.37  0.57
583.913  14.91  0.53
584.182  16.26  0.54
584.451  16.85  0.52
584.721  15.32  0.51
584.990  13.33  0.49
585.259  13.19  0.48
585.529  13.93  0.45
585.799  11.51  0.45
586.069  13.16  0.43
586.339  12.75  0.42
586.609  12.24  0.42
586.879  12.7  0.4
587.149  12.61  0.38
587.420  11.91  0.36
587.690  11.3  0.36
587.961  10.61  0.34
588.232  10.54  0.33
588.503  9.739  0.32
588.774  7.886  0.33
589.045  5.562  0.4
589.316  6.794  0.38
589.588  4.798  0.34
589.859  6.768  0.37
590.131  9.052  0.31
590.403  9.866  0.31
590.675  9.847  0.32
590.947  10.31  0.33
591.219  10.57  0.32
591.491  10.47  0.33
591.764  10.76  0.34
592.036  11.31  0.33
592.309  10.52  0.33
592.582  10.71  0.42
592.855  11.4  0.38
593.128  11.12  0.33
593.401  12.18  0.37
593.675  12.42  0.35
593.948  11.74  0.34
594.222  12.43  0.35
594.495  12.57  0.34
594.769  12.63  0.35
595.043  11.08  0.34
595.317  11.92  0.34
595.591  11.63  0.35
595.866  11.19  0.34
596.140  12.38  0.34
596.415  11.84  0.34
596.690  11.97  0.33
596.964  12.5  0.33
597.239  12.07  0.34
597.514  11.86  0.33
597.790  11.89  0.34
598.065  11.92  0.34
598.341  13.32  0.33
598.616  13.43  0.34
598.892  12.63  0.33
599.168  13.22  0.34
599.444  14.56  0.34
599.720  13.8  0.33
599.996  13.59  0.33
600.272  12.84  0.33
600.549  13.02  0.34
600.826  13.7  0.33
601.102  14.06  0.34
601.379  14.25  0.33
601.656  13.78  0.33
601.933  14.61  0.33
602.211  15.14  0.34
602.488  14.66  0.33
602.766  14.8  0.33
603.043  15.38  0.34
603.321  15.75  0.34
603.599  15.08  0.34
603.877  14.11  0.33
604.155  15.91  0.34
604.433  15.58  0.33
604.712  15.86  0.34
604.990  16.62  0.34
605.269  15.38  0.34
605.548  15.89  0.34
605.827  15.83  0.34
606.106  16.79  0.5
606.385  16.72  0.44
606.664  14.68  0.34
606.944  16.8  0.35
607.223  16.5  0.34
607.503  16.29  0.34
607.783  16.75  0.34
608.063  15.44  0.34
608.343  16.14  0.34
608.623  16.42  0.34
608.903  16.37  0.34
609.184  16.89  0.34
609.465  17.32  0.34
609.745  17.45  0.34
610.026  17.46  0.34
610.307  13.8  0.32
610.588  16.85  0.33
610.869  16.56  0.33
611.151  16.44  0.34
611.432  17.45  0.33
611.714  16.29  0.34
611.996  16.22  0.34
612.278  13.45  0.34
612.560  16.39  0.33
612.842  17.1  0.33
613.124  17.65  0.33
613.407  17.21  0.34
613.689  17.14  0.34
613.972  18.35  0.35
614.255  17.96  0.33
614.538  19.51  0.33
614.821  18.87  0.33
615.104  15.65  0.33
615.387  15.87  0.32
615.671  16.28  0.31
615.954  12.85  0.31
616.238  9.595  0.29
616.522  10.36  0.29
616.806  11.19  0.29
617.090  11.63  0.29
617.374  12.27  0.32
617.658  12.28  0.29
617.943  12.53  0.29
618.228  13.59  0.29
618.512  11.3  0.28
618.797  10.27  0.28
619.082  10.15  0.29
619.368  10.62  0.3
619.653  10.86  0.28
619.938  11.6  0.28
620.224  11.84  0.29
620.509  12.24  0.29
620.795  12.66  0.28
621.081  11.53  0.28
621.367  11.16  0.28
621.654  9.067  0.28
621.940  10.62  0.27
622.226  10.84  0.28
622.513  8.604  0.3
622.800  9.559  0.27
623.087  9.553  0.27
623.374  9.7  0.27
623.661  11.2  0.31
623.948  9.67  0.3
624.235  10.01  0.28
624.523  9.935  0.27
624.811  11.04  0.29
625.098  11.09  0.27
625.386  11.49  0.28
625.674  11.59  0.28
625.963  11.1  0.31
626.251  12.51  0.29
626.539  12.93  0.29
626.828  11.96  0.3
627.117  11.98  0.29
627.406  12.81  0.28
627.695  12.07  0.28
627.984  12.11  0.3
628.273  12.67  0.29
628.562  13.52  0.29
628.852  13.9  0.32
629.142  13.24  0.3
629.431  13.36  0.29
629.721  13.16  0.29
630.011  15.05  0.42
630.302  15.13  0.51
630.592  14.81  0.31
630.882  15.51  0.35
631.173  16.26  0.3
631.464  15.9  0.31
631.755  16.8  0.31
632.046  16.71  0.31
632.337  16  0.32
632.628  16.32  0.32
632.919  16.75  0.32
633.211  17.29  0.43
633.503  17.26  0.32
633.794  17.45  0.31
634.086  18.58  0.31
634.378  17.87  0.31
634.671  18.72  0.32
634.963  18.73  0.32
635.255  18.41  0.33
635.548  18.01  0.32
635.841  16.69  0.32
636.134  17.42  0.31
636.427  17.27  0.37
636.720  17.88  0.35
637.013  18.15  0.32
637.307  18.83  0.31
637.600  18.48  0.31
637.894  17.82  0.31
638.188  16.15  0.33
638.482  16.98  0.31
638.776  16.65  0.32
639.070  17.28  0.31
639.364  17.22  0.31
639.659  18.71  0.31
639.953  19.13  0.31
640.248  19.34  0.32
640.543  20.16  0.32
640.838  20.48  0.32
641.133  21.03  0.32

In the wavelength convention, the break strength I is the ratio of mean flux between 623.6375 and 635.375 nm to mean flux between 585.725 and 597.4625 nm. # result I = 1.3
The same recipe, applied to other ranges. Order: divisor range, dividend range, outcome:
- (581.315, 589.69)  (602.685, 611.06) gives 1.26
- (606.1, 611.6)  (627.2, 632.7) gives 0.88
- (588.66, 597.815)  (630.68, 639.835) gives 1.63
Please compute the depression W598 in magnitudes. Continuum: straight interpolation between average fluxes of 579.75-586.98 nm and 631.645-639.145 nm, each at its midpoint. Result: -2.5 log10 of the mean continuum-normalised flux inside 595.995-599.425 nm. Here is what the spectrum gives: 0.25 mag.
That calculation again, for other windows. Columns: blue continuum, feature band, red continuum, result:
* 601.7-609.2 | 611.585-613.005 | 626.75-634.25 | -0.03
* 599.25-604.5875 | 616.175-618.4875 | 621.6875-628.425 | 0.04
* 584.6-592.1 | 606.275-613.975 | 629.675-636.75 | -0.20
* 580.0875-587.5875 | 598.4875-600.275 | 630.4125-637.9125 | 0.15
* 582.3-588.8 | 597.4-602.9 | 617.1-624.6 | -0.10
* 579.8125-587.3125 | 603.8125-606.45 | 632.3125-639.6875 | 0.01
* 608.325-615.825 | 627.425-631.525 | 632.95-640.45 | 0.25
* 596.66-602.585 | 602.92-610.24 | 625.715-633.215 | -0.19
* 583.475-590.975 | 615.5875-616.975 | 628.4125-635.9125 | 0.22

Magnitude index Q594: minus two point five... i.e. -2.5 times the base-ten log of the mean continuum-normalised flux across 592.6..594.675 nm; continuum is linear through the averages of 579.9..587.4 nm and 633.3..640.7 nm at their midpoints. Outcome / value 0.28 mag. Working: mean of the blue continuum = 14.8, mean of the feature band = 11.9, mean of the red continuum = 18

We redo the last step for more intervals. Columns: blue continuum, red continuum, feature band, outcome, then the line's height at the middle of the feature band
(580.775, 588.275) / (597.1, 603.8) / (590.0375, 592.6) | 0.320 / 13.9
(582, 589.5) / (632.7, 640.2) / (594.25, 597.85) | 0.154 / 13.8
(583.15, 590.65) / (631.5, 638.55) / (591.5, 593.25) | 0.135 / 12.4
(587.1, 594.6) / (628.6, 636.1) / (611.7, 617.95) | -0.108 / 13.7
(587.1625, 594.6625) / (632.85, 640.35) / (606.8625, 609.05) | -0.246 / 13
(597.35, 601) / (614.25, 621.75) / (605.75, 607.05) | -0.244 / 12.9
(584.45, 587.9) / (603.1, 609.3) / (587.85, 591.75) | 0.461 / 13.5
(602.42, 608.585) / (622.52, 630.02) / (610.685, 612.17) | -0.132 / 14.6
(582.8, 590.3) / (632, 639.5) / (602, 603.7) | -0.096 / 13.8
